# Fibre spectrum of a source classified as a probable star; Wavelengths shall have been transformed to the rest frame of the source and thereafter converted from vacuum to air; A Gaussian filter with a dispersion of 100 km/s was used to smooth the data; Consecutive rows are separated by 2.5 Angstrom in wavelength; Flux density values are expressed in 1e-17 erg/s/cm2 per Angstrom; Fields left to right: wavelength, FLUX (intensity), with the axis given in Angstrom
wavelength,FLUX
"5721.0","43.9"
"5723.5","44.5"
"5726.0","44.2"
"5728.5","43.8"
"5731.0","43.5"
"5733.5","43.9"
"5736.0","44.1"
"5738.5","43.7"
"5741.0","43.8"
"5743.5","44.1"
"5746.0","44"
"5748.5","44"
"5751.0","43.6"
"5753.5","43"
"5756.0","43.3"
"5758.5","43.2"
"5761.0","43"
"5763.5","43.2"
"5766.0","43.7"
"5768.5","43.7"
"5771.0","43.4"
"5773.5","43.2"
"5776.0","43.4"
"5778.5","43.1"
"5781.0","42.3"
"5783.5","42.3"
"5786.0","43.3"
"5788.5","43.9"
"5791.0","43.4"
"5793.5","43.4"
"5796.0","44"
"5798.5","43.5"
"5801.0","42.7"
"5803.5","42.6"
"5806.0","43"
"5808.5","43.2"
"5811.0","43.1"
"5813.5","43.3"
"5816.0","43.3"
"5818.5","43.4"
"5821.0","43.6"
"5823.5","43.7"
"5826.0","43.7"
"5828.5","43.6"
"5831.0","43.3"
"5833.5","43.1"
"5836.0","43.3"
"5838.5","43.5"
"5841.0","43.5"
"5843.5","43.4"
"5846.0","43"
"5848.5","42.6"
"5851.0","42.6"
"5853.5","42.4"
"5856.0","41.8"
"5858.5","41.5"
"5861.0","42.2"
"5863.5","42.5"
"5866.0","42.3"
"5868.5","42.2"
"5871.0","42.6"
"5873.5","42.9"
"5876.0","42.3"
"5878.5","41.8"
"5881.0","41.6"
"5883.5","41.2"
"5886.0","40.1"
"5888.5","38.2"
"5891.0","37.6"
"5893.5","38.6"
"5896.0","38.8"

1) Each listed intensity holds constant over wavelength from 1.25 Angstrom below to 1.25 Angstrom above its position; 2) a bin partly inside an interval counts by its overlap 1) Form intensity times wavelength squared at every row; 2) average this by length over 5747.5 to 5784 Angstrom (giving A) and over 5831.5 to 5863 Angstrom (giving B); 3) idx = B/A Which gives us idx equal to 1.02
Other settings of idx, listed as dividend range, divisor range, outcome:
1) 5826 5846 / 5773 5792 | 1.03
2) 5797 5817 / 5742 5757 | 1.01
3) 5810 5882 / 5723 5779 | 1.01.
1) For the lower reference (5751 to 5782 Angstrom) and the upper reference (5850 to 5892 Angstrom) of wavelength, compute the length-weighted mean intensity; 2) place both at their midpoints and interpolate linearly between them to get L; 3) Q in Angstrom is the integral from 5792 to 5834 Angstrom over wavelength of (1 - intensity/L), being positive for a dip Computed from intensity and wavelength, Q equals -0.8 Angstrom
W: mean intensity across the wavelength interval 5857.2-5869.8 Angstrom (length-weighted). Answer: 42.1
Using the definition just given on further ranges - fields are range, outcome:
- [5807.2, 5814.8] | 43.2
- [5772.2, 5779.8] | 43.2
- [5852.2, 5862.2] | 42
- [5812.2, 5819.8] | 43.3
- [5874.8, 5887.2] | 41.4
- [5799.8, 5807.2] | 42.8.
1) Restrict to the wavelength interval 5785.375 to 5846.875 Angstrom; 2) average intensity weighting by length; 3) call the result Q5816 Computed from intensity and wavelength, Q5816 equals 43.4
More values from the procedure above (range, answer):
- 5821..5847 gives 43.4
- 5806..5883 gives 42.8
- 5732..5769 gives 43.6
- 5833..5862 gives 42.7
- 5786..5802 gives 43.5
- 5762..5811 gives 43.2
